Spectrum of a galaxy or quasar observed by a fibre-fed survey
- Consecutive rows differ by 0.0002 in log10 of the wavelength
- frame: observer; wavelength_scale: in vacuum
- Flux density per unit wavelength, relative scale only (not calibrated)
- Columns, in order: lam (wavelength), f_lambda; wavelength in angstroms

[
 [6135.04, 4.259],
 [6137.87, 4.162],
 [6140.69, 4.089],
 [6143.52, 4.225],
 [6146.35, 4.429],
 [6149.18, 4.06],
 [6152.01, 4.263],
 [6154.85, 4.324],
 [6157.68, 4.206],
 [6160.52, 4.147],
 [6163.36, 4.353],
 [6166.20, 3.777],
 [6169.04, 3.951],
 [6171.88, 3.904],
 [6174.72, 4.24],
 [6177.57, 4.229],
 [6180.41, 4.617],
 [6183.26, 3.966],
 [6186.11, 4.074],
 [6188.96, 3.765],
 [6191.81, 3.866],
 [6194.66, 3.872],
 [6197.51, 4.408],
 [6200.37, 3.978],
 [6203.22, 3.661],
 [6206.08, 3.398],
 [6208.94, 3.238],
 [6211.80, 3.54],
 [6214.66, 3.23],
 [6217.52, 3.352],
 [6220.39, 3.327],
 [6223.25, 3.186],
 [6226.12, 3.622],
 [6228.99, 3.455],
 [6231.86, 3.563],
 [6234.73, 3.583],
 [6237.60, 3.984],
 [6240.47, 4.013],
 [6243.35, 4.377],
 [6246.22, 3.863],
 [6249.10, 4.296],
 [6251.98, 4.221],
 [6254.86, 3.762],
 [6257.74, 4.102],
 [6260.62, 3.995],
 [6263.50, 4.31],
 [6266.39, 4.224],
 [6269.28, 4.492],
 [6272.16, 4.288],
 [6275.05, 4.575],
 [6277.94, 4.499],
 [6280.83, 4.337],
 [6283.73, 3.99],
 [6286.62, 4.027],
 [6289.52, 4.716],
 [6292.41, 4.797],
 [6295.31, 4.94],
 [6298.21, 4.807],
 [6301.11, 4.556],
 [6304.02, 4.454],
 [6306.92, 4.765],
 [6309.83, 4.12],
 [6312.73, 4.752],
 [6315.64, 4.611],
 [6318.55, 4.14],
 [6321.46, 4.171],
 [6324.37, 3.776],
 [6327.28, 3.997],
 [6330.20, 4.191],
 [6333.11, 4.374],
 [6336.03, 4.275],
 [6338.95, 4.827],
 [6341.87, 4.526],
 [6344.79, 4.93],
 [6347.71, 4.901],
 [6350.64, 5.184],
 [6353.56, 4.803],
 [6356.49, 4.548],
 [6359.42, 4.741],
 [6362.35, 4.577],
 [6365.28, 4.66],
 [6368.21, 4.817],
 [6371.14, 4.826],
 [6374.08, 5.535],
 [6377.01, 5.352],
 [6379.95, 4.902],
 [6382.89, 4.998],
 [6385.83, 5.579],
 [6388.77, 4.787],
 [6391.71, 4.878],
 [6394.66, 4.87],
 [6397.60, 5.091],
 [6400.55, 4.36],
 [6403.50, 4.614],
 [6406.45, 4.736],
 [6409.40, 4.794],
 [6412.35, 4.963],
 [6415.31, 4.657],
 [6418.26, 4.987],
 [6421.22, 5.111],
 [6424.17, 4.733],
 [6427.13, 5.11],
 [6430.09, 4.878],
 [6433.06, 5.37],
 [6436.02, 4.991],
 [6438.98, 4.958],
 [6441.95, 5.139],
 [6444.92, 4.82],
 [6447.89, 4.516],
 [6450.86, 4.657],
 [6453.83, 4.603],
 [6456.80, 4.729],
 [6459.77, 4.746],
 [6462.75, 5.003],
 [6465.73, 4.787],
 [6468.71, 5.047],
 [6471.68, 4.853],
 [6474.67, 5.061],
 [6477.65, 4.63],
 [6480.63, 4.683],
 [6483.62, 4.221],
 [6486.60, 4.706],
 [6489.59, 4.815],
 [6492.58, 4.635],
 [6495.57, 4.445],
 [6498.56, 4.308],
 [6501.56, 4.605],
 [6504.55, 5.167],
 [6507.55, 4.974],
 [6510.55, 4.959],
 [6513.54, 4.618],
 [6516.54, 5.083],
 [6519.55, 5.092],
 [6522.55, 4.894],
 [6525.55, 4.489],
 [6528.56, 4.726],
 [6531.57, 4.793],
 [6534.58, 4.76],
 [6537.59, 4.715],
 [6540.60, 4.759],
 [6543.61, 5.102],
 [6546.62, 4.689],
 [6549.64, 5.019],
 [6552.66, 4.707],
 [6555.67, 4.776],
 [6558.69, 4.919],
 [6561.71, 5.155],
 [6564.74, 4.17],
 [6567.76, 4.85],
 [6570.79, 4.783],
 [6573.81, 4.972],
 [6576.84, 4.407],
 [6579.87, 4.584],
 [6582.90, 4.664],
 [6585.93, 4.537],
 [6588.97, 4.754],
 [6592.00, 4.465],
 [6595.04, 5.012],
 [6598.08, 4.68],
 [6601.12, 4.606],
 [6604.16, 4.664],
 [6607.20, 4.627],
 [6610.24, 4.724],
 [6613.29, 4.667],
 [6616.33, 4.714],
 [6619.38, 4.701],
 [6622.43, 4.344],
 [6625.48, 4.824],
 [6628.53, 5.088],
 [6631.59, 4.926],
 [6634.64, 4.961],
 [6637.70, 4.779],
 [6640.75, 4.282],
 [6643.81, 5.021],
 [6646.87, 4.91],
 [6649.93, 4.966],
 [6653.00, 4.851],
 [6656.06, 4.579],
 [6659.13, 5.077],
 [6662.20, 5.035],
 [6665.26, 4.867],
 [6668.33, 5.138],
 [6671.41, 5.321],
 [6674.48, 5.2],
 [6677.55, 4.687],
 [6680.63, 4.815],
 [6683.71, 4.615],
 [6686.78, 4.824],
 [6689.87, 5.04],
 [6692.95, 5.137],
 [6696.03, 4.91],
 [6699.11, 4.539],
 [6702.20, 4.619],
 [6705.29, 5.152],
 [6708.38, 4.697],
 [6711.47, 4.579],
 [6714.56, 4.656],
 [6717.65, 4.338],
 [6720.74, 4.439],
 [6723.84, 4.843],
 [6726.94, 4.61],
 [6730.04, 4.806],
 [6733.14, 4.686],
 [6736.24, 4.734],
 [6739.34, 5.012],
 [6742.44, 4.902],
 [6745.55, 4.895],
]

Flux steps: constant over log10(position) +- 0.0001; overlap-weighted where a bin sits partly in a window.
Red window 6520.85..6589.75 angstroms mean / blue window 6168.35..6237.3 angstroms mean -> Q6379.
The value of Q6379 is 1.27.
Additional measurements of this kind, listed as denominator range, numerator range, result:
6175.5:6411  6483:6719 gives 1.10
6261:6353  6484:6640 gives 1.06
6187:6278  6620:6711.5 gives 1.26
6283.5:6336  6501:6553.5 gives 1.10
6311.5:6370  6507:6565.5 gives 1.06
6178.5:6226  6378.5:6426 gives 1.31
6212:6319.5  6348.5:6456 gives 1.18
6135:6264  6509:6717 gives 1.22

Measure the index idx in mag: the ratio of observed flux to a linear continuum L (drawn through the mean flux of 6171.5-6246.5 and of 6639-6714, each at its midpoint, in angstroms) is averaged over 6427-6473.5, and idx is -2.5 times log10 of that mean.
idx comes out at -0.127 mag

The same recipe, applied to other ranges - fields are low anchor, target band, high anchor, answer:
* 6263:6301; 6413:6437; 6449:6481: -0.056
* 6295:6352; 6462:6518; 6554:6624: -0.034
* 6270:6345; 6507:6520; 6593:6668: -0.061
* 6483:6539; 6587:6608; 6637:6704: 0.030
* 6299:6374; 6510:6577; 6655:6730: -0.022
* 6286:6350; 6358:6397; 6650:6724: -0.095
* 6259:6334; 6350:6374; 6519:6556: -0.071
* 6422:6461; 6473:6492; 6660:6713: 0.043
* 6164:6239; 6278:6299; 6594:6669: -0.136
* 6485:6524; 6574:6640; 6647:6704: 0.035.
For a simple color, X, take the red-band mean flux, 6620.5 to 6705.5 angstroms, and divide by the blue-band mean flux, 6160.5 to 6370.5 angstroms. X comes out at 1.2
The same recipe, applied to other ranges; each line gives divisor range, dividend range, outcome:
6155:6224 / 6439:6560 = 1.24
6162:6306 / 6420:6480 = 1.21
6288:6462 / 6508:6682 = 1.01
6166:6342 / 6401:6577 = 1.17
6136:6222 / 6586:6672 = 1.21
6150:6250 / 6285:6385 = 1.20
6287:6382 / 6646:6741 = 1.04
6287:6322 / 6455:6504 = 1.03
